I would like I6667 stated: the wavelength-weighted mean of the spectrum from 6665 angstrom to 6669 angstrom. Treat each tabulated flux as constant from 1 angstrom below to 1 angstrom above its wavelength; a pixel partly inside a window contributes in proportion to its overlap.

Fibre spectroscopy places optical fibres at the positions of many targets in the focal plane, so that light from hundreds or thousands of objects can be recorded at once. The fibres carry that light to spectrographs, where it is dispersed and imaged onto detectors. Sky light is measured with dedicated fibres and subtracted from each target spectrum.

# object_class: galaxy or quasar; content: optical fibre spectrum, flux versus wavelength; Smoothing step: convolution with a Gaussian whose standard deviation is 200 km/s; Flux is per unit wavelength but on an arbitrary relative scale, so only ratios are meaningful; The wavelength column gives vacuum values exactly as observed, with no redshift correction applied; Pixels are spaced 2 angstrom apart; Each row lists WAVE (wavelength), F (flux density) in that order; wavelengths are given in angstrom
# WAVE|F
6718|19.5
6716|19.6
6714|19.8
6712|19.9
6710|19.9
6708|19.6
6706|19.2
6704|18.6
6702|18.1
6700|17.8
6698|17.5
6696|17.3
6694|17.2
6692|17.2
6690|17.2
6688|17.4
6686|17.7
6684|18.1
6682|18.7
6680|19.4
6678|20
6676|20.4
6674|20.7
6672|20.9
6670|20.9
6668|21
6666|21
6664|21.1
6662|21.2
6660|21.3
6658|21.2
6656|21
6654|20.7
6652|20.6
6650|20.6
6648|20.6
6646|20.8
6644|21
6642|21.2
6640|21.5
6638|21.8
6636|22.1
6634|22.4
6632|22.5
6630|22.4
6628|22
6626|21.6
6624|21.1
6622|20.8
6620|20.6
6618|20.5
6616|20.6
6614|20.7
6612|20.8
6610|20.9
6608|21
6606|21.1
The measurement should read 21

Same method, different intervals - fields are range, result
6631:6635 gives 22.4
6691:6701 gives 17.4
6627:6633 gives 22.3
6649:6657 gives 20.7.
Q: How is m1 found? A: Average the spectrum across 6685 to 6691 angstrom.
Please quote 17.4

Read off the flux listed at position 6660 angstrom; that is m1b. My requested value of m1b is 21.3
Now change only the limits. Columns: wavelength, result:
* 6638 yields 21.8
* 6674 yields 20.7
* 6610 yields 20.9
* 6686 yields 17.7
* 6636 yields 22.1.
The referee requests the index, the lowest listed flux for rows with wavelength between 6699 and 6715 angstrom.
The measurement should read 17.8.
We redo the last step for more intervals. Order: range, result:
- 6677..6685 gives 18.1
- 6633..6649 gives 20.6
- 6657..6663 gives 21.2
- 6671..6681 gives 19.4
